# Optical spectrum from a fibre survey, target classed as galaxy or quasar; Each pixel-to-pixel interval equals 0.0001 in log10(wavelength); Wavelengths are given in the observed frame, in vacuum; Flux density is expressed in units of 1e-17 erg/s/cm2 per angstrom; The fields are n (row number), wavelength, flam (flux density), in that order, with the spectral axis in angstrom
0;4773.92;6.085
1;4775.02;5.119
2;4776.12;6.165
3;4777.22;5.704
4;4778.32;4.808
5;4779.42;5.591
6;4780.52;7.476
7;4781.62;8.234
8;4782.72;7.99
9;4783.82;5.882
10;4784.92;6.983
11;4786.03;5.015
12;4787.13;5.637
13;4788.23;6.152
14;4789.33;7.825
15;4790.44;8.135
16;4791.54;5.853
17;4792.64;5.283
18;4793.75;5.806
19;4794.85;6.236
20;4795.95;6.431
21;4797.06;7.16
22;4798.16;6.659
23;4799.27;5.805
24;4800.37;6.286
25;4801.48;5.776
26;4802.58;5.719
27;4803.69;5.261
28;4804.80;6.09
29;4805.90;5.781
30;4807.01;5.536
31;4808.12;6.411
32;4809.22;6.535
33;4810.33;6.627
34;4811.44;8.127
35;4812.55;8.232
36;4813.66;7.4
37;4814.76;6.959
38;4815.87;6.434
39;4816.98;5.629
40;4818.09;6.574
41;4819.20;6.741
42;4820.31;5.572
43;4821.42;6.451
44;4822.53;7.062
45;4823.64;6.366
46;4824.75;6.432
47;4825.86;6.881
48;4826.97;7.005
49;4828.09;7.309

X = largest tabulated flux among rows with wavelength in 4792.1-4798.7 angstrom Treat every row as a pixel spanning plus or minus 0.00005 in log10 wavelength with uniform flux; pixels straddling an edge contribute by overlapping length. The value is 7.16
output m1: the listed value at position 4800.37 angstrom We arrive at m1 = 6.286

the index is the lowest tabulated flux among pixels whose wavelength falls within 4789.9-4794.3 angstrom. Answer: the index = 5.283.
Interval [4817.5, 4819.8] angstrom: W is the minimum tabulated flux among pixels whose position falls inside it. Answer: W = 6.574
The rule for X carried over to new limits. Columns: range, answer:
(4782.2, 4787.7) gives 7.99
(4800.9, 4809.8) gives 6.535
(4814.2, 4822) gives 6.959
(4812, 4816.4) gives 8.232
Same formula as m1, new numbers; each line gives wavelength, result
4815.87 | 6.434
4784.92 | 6.983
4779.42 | 5.591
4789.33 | 7.825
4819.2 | 6.741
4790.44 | 8.135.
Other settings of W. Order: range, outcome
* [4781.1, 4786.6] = 5.015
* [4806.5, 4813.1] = 5.536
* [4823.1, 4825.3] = 6.366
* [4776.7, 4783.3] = 4.808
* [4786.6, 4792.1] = 5.637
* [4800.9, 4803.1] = 5.719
